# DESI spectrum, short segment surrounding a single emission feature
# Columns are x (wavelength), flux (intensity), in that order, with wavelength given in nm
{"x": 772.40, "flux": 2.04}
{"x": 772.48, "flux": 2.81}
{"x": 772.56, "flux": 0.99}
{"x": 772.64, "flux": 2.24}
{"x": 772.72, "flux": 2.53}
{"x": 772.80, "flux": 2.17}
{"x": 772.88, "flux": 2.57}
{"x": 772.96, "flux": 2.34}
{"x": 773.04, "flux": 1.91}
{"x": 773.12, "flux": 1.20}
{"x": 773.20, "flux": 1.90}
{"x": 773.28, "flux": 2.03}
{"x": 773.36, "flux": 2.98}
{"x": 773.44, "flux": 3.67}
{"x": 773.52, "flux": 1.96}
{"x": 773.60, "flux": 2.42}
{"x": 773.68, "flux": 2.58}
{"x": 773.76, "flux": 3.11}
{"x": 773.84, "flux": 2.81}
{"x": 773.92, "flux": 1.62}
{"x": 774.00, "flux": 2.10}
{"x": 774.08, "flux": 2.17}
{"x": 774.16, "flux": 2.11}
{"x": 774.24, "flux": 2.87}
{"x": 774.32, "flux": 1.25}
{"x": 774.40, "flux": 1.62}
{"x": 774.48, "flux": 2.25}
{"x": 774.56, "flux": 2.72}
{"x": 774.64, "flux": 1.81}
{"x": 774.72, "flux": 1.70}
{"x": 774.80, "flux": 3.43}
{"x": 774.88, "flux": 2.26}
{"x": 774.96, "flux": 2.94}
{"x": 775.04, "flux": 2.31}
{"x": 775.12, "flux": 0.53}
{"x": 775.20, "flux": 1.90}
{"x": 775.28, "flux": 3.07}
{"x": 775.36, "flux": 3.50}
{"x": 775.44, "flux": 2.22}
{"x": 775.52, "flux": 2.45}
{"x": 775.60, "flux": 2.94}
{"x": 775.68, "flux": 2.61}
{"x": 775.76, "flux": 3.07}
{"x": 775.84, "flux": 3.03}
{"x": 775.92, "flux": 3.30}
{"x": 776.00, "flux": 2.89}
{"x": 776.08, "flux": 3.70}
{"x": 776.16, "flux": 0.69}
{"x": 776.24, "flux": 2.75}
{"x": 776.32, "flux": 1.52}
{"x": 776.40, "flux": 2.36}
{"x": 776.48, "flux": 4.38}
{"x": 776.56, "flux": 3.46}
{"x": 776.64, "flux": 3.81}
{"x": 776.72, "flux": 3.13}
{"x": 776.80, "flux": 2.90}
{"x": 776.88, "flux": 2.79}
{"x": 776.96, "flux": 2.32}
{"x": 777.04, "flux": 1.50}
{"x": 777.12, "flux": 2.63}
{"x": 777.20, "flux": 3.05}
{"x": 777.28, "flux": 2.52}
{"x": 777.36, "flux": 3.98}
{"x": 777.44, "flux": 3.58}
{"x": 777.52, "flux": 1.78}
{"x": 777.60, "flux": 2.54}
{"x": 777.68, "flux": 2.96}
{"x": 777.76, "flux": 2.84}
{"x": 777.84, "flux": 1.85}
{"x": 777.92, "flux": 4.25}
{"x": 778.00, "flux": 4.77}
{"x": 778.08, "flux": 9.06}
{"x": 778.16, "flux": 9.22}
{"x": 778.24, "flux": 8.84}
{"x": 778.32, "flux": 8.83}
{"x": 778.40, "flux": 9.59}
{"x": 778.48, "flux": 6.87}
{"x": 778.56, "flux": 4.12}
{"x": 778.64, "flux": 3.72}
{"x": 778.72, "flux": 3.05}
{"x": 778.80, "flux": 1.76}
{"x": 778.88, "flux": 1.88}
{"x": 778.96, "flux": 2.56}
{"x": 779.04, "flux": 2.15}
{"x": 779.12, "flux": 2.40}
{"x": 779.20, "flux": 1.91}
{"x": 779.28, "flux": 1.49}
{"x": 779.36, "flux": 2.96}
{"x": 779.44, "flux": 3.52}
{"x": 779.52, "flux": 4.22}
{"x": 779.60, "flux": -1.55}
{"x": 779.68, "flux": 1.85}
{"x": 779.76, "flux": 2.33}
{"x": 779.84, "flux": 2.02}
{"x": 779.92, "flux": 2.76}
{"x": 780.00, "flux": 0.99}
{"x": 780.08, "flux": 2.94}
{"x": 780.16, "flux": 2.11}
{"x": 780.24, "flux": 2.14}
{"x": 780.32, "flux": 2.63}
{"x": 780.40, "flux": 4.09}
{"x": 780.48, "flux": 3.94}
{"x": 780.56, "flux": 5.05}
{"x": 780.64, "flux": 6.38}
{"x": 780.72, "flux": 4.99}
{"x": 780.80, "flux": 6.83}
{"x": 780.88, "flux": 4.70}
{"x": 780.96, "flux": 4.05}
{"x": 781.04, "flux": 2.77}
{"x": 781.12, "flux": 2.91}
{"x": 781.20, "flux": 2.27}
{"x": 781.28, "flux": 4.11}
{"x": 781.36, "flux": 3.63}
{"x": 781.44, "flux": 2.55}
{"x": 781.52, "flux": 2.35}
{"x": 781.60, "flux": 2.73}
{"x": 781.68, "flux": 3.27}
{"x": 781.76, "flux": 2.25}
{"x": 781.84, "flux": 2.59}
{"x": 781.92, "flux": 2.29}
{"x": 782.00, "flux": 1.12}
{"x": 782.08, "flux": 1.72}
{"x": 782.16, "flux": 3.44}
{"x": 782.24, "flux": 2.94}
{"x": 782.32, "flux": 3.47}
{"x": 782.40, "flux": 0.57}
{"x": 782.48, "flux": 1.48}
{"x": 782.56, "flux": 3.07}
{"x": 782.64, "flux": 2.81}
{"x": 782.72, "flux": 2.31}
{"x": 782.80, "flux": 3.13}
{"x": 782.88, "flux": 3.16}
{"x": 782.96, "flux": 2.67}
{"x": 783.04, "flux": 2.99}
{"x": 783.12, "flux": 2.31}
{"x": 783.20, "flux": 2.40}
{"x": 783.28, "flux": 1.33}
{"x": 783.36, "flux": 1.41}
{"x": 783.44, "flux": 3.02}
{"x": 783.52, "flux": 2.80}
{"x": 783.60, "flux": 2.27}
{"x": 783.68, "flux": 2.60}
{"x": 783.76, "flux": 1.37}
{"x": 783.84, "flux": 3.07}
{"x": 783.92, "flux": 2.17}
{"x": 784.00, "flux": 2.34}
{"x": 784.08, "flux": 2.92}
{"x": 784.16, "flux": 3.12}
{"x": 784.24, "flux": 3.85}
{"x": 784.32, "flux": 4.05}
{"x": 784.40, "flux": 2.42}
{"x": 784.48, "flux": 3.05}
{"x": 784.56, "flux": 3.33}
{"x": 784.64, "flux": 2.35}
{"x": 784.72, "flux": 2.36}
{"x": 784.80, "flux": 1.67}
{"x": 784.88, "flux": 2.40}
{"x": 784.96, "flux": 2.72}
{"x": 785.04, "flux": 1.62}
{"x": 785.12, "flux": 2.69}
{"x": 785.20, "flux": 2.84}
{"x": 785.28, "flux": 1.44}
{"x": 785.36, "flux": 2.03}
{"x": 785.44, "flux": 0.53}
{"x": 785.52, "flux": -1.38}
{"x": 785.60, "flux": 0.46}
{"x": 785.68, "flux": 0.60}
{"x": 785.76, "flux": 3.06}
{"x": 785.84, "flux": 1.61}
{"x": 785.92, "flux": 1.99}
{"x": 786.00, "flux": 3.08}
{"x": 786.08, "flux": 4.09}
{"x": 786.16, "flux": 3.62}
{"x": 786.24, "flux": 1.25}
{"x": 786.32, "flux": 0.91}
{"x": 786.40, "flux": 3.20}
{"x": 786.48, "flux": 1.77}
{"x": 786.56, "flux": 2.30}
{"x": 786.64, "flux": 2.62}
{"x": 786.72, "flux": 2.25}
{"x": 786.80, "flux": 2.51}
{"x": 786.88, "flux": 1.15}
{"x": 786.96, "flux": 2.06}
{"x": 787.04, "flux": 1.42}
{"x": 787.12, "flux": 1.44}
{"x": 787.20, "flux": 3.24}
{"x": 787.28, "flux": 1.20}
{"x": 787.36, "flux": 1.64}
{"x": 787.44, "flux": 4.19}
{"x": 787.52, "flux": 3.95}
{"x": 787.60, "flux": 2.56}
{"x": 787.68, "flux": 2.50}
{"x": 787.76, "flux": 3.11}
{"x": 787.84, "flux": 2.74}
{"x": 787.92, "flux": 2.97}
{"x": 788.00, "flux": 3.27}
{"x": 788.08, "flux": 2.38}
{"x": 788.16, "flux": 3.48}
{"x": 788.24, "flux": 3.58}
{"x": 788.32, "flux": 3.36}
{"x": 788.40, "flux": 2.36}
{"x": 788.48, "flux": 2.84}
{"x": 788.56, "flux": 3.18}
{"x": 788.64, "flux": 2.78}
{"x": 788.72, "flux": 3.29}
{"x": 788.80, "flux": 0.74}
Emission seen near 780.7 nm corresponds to [N II] 6583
